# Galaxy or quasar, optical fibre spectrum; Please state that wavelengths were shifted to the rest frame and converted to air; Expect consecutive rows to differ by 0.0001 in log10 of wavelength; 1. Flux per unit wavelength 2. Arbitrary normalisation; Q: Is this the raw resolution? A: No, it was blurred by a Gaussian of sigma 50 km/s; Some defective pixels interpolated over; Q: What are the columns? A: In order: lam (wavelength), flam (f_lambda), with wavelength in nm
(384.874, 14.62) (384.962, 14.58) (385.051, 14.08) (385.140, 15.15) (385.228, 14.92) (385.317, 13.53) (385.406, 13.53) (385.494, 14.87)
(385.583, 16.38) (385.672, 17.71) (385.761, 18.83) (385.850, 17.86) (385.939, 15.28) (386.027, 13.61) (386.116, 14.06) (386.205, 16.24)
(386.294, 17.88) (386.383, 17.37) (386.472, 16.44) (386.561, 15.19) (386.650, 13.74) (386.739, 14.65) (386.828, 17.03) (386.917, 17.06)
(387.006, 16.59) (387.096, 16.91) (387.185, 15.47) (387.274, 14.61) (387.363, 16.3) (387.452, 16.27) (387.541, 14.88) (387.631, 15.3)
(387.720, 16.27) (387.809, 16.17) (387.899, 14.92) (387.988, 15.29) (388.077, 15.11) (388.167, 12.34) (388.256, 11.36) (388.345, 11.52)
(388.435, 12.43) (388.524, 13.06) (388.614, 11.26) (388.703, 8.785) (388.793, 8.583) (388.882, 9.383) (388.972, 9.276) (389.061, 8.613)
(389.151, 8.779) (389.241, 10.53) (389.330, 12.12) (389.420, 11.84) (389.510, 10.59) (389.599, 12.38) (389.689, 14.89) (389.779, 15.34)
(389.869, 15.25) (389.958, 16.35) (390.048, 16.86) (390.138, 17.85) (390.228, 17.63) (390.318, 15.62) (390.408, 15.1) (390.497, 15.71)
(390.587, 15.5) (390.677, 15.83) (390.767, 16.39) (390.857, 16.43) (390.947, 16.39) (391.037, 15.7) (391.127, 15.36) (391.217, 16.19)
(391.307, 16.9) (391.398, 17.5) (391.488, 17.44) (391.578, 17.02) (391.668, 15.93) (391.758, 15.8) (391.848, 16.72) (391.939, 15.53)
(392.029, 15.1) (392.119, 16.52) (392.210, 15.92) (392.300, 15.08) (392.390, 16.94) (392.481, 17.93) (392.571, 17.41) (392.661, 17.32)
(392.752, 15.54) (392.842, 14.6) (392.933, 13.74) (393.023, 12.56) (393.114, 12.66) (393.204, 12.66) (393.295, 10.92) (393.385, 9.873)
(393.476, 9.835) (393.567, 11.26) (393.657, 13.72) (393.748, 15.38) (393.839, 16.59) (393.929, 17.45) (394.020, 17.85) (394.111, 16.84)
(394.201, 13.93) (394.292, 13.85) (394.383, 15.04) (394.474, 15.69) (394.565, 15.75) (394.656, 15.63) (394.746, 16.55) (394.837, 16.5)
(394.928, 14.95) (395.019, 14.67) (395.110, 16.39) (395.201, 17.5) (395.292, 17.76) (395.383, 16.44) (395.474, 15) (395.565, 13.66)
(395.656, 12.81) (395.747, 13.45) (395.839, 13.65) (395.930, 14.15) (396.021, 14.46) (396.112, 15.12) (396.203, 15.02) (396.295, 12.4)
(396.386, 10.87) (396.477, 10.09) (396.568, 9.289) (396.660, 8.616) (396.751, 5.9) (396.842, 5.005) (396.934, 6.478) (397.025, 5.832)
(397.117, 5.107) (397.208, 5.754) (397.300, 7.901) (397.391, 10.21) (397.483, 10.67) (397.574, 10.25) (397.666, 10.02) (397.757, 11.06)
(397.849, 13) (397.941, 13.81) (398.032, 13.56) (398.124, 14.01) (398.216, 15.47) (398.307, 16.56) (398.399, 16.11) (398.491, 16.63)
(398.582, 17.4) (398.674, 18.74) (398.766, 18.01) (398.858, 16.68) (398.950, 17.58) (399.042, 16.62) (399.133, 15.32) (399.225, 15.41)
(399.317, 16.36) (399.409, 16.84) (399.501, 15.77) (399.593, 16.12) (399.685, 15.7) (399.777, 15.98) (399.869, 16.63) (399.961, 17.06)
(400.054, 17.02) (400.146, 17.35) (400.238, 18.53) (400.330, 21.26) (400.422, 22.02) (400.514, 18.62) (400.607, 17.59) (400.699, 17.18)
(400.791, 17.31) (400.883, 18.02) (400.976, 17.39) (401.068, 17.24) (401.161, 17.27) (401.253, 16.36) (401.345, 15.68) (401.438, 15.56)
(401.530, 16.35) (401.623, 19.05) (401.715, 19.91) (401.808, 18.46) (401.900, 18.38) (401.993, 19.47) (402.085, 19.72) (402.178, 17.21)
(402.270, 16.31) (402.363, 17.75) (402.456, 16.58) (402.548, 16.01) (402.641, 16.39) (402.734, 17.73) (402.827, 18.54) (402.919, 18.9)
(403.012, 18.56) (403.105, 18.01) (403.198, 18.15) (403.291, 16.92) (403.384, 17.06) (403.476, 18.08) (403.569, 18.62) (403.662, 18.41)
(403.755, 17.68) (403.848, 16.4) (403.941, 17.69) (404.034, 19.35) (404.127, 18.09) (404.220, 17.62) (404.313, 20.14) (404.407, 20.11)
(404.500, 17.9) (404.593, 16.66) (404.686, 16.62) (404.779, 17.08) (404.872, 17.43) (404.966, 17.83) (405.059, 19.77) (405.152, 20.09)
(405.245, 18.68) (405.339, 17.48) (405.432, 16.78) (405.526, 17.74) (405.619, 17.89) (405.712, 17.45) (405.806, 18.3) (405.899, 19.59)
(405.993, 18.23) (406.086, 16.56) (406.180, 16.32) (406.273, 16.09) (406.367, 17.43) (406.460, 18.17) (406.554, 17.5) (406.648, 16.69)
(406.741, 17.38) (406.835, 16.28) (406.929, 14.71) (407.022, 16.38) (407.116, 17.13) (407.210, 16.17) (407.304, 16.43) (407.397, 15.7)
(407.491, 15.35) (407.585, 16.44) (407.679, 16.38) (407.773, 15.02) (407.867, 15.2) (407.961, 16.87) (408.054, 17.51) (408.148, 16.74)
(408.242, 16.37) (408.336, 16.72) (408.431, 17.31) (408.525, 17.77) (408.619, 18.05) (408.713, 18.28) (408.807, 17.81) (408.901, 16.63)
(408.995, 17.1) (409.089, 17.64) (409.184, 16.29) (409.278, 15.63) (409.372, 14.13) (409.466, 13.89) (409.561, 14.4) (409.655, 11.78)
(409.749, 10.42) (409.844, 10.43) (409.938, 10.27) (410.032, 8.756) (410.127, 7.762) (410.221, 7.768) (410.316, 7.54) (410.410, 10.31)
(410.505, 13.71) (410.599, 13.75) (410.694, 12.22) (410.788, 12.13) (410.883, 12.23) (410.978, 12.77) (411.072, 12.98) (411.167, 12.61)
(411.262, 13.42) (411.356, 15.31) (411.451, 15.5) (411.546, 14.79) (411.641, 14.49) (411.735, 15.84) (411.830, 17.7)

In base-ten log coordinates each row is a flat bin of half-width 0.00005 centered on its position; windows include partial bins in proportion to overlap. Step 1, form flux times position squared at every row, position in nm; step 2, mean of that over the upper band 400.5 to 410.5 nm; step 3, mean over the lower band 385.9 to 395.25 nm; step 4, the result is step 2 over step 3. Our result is 1.21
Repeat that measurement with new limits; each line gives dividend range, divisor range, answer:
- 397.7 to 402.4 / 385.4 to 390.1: 1.27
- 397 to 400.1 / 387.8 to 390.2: 1.18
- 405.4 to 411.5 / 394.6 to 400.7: 1.12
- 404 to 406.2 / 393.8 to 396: 1.23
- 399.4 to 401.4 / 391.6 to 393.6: 1.24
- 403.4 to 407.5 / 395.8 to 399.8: 1.41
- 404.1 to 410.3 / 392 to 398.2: 1.30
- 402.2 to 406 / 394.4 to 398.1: 1.52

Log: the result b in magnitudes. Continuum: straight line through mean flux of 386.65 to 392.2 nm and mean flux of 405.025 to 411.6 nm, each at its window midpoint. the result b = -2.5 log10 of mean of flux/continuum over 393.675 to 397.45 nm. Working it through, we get 0.14 mag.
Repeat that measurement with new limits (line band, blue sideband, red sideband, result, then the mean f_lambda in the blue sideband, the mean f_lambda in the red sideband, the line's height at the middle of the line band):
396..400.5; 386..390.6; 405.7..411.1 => 0.067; 14.2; 15.1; 14.6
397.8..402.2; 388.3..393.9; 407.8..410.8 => -0.200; 14.2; 14.1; 14.2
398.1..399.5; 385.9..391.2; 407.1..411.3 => -0.156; 14.4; 14.3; 14.3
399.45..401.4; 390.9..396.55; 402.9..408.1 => -0.066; 15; 17.4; 16.4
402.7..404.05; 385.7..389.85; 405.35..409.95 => -0.141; 14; 16.3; 15.8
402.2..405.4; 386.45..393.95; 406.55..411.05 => -0.221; 14.5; 14.6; 14.6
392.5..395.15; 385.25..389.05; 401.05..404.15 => 0.087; 14.5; 17.7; 15.9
